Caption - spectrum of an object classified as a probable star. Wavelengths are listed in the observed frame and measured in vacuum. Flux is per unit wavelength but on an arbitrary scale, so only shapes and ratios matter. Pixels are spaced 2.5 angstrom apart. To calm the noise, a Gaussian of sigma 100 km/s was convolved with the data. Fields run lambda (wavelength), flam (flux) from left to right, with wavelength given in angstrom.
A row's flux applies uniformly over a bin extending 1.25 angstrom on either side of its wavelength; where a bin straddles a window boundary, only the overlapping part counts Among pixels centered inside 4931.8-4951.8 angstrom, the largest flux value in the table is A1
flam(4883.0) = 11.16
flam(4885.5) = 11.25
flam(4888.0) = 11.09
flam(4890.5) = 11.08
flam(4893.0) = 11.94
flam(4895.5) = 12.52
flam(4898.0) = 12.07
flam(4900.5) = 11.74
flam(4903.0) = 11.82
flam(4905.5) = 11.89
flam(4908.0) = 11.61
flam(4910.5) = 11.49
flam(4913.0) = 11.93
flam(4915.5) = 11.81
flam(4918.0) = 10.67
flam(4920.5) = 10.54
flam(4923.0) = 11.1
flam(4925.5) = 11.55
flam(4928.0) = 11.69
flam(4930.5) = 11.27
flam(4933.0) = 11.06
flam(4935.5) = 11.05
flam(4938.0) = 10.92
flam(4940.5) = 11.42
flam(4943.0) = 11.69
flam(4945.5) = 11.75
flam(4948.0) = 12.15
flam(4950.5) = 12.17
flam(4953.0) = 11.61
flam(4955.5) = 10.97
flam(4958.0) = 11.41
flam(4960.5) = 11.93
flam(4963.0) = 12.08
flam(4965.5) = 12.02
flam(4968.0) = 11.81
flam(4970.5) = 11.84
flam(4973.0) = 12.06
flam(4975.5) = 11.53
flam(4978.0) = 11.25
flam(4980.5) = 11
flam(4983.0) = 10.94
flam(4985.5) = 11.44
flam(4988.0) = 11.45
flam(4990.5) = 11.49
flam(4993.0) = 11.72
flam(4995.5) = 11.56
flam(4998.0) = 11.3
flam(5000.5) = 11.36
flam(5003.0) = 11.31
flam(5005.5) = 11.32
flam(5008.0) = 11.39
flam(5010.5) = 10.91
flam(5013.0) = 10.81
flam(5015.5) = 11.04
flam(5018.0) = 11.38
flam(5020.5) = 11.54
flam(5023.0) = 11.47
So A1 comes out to 12.17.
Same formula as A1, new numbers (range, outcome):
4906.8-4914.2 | 11.93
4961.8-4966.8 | 12.08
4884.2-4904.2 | 12.52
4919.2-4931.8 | 11.69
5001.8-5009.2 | 11.39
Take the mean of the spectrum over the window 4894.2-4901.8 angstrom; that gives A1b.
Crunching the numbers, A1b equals 12.1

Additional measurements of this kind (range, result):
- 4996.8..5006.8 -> 11.3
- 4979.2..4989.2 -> 11.2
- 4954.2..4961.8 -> 11.4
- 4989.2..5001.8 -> 11.5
